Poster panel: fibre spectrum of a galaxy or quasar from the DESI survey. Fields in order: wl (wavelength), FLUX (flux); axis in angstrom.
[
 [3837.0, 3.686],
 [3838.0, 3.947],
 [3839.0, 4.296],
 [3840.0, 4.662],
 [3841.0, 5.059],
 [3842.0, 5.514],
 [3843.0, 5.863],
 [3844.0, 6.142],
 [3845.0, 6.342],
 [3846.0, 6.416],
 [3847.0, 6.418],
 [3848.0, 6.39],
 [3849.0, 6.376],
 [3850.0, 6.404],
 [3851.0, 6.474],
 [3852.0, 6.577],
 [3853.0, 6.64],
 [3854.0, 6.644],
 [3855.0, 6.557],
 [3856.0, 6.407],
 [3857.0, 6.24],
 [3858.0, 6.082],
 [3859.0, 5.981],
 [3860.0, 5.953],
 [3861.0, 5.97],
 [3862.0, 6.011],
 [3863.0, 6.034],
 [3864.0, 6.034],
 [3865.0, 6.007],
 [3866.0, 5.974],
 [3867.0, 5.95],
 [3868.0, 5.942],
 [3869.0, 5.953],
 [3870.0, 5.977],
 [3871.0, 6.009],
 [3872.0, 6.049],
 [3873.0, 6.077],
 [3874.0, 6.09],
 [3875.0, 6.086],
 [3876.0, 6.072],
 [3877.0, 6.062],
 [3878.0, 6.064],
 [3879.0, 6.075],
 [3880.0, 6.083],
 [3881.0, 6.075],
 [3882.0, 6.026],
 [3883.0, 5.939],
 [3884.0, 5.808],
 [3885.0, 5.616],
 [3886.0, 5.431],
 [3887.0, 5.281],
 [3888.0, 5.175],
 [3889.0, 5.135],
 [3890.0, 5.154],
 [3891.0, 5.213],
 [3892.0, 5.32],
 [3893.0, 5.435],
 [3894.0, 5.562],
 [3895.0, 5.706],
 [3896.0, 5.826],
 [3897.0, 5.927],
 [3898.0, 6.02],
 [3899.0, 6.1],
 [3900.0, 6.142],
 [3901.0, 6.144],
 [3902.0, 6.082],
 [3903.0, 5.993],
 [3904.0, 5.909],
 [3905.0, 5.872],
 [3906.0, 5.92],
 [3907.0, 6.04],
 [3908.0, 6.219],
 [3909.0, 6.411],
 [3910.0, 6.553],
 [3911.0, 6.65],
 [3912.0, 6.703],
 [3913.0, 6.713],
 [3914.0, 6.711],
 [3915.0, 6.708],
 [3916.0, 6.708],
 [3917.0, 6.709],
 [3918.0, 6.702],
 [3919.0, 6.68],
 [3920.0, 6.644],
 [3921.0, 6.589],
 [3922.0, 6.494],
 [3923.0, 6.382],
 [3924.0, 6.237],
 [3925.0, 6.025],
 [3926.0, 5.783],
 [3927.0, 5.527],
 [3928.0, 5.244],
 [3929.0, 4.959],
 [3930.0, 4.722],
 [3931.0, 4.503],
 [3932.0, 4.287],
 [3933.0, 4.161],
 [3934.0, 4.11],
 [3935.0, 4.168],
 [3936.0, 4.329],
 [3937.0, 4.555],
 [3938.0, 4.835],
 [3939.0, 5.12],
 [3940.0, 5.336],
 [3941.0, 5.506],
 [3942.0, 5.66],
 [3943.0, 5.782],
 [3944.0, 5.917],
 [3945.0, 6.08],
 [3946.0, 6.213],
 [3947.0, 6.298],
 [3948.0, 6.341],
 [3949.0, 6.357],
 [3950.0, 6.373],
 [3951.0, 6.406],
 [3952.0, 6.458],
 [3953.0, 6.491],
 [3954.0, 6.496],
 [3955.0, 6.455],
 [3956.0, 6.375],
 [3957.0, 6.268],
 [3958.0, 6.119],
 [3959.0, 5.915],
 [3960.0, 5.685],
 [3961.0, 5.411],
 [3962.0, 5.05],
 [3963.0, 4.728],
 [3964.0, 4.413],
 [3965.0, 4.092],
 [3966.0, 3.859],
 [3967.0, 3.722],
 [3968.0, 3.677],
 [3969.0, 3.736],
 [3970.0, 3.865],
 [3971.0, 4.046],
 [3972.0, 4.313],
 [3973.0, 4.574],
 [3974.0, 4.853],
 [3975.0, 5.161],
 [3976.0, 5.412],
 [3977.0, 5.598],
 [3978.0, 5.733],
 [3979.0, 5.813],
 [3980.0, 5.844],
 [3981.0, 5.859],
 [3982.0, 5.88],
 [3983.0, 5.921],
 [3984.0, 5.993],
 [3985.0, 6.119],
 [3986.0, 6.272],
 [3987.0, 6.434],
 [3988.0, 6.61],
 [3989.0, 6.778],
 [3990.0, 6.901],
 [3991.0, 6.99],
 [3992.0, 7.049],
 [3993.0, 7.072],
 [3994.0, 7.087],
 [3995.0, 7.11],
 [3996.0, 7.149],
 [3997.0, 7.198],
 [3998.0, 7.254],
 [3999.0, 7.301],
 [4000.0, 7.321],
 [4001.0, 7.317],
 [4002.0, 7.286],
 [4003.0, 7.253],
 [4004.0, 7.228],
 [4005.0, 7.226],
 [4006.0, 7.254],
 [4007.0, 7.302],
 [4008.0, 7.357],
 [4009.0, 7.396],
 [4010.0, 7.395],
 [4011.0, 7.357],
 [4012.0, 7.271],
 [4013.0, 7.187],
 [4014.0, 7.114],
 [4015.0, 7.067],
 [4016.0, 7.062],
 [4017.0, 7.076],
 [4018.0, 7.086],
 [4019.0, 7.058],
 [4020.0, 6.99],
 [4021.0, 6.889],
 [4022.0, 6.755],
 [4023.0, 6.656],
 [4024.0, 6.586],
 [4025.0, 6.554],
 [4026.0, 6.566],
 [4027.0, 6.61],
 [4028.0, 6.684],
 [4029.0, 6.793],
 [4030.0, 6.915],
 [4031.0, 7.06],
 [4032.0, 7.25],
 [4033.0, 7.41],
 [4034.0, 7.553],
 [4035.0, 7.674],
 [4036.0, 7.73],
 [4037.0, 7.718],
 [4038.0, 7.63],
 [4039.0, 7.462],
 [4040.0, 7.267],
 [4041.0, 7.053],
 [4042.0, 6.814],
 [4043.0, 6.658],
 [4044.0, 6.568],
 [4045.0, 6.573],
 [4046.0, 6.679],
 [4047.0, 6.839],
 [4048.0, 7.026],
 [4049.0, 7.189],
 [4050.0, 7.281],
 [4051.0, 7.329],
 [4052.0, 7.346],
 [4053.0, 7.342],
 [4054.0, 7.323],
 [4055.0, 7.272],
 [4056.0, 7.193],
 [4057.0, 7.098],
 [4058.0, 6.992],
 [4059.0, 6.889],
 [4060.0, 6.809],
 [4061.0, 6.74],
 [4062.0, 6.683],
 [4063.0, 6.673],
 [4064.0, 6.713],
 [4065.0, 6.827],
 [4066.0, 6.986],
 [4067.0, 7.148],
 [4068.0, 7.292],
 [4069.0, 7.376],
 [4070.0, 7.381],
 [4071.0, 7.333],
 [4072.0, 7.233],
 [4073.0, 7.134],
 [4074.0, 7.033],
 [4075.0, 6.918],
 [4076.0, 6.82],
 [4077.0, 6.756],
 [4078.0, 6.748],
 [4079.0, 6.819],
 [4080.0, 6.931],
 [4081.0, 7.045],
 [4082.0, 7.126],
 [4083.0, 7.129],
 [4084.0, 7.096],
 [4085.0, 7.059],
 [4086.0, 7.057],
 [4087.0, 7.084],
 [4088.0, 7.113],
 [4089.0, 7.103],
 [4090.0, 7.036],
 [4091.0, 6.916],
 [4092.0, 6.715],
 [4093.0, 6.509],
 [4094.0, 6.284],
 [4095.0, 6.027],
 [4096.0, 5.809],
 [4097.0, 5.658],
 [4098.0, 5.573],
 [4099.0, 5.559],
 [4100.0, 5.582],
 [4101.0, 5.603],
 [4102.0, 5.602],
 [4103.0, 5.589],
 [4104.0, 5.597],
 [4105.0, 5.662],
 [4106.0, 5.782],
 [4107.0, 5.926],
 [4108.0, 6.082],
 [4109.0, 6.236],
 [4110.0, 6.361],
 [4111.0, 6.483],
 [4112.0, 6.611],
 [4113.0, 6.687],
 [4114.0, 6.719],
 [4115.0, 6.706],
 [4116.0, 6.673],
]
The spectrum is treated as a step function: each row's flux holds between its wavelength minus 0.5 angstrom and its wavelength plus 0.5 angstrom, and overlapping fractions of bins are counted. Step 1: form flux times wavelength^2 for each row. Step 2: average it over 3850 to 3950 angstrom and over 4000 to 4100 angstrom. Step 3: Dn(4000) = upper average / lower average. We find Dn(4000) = 1.28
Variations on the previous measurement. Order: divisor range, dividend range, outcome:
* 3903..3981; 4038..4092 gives 1.34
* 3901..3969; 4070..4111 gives 1.23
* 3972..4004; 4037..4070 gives 1.14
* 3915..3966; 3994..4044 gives 1.31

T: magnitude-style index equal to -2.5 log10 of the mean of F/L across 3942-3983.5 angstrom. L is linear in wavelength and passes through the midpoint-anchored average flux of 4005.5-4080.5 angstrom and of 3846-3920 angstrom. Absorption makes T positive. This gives 0.20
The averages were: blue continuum 6.09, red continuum 7.06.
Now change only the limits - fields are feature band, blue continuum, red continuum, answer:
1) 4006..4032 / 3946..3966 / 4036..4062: -0.051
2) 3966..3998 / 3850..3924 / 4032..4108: 0.127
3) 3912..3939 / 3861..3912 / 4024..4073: 0.099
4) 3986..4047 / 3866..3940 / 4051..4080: -0.065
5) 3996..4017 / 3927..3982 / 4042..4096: -0.201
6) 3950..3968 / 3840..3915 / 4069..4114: 0.133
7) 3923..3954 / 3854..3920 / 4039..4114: 0.137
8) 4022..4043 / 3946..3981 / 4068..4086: -0.110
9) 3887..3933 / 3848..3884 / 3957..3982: -0.055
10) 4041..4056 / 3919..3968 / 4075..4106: -0.139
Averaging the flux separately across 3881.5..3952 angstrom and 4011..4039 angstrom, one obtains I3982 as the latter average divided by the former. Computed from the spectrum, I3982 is 1.2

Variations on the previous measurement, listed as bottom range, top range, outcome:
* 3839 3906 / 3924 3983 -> 0.89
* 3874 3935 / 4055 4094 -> 1.19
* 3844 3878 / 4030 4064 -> 1.15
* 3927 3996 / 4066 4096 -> 1.26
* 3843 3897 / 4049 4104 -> 1.13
